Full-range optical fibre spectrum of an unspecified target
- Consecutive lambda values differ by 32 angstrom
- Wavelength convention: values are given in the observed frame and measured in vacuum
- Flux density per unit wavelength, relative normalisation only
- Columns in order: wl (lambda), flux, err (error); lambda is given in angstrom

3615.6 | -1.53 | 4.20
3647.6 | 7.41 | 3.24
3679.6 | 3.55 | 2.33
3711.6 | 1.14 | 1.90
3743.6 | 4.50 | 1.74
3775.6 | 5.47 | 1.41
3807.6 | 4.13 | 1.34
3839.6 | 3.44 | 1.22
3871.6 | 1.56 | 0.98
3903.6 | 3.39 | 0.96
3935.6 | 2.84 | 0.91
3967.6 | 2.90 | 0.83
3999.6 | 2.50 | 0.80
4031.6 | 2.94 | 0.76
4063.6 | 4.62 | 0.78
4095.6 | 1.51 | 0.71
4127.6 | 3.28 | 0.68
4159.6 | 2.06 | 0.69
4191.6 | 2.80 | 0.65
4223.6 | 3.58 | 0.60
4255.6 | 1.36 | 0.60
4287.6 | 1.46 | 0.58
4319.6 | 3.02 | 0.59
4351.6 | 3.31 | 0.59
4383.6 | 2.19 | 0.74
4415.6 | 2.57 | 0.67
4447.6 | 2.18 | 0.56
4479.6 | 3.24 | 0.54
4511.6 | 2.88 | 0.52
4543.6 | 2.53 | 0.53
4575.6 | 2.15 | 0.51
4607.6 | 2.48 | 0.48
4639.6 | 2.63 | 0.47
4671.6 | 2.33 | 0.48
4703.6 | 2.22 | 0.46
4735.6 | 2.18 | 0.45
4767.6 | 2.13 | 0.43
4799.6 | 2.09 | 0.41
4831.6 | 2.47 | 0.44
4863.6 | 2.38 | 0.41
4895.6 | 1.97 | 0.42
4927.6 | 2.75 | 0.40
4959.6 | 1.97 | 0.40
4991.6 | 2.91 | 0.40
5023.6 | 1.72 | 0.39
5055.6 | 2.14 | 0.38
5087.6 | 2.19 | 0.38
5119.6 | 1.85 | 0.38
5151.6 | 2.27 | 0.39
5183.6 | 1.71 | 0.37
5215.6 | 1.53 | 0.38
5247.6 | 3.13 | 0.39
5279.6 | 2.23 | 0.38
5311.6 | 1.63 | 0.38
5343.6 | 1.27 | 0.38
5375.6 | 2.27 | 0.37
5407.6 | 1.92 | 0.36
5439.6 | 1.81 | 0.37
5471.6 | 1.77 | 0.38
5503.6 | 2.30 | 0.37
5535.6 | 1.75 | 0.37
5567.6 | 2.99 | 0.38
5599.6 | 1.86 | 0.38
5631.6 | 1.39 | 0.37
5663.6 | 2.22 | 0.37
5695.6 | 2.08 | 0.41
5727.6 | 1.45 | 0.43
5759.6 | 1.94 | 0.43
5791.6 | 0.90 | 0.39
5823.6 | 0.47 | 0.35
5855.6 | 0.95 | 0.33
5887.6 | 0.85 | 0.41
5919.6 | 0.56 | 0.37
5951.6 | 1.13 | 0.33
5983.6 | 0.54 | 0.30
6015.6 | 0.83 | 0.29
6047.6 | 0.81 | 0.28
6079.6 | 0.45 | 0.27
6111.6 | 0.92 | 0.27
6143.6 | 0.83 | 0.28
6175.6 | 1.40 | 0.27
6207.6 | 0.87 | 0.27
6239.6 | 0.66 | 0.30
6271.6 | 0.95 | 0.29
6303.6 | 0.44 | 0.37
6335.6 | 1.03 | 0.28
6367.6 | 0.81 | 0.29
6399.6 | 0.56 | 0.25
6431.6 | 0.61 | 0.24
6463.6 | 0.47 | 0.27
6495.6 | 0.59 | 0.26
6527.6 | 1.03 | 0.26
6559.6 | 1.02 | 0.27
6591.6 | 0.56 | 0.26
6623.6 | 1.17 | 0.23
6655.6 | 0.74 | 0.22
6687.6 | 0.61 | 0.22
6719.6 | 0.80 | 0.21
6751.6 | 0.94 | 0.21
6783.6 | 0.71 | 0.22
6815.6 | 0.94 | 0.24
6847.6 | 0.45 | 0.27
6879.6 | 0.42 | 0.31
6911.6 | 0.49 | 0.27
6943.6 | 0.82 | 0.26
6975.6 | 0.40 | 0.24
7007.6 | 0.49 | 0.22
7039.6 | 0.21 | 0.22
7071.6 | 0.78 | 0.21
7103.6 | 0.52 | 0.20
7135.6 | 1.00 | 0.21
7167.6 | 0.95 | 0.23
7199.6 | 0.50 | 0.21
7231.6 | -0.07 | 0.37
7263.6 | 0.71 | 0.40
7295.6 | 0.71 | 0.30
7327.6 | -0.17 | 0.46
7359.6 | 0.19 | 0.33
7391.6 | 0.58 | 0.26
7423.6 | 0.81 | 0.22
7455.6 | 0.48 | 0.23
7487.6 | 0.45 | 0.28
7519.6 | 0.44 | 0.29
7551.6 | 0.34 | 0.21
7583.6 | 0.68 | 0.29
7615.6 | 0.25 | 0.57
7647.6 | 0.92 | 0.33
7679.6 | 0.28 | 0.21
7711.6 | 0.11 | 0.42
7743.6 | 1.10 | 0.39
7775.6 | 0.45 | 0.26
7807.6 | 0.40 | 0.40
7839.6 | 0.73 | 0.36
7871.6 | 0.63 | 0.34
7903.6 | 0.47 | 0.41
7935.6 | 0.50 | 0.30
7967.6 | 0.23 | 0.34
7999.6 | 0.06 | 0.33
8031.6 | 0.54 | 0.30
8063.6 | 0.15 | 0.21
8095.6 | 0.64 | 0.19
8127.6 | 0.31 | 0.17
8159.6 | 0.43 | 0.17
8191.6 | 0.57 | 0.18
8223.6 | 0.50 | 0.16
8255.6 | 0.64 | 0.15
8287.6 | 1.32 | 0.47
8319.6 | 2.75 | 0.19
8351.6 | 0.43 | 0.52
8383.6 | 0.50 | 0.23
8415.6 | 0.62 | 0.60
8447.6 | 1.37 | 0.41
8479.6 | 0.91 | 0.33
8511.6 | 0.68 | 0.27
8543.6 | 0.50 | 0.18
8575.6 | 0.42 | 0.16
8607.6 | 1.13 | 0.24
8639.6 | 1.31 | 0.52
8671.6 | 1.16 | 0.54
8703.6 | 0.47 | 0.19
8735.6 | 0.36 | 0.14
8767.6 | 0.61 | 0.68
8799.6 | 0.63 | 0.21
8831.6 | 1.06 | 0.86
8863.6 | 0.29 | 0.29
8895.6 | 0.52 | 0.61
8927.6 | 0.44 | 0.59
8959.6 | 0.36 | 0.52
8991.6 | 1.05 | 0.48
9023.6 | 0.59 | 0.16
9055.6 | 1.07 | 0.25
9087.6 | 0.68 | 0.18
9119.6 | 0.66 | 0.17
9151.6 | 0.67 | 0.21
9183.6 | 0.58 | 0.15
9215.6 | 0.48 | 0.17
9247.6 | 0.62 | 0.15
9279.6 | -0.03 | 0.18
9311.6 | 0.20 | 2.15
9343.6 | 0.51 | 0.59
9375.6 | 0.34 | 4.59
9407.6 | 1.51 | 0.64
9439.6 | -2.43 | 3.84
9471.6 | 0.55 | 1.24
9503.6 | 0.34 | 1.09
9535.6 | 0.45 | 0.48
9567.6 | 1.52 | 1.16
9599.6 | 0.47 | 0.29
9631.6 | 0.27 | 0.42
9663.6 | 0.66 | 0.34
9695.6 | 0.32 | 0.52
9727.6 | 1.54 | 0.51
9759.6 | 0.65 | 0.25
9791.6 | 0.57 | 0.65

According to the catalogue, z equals 1.228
